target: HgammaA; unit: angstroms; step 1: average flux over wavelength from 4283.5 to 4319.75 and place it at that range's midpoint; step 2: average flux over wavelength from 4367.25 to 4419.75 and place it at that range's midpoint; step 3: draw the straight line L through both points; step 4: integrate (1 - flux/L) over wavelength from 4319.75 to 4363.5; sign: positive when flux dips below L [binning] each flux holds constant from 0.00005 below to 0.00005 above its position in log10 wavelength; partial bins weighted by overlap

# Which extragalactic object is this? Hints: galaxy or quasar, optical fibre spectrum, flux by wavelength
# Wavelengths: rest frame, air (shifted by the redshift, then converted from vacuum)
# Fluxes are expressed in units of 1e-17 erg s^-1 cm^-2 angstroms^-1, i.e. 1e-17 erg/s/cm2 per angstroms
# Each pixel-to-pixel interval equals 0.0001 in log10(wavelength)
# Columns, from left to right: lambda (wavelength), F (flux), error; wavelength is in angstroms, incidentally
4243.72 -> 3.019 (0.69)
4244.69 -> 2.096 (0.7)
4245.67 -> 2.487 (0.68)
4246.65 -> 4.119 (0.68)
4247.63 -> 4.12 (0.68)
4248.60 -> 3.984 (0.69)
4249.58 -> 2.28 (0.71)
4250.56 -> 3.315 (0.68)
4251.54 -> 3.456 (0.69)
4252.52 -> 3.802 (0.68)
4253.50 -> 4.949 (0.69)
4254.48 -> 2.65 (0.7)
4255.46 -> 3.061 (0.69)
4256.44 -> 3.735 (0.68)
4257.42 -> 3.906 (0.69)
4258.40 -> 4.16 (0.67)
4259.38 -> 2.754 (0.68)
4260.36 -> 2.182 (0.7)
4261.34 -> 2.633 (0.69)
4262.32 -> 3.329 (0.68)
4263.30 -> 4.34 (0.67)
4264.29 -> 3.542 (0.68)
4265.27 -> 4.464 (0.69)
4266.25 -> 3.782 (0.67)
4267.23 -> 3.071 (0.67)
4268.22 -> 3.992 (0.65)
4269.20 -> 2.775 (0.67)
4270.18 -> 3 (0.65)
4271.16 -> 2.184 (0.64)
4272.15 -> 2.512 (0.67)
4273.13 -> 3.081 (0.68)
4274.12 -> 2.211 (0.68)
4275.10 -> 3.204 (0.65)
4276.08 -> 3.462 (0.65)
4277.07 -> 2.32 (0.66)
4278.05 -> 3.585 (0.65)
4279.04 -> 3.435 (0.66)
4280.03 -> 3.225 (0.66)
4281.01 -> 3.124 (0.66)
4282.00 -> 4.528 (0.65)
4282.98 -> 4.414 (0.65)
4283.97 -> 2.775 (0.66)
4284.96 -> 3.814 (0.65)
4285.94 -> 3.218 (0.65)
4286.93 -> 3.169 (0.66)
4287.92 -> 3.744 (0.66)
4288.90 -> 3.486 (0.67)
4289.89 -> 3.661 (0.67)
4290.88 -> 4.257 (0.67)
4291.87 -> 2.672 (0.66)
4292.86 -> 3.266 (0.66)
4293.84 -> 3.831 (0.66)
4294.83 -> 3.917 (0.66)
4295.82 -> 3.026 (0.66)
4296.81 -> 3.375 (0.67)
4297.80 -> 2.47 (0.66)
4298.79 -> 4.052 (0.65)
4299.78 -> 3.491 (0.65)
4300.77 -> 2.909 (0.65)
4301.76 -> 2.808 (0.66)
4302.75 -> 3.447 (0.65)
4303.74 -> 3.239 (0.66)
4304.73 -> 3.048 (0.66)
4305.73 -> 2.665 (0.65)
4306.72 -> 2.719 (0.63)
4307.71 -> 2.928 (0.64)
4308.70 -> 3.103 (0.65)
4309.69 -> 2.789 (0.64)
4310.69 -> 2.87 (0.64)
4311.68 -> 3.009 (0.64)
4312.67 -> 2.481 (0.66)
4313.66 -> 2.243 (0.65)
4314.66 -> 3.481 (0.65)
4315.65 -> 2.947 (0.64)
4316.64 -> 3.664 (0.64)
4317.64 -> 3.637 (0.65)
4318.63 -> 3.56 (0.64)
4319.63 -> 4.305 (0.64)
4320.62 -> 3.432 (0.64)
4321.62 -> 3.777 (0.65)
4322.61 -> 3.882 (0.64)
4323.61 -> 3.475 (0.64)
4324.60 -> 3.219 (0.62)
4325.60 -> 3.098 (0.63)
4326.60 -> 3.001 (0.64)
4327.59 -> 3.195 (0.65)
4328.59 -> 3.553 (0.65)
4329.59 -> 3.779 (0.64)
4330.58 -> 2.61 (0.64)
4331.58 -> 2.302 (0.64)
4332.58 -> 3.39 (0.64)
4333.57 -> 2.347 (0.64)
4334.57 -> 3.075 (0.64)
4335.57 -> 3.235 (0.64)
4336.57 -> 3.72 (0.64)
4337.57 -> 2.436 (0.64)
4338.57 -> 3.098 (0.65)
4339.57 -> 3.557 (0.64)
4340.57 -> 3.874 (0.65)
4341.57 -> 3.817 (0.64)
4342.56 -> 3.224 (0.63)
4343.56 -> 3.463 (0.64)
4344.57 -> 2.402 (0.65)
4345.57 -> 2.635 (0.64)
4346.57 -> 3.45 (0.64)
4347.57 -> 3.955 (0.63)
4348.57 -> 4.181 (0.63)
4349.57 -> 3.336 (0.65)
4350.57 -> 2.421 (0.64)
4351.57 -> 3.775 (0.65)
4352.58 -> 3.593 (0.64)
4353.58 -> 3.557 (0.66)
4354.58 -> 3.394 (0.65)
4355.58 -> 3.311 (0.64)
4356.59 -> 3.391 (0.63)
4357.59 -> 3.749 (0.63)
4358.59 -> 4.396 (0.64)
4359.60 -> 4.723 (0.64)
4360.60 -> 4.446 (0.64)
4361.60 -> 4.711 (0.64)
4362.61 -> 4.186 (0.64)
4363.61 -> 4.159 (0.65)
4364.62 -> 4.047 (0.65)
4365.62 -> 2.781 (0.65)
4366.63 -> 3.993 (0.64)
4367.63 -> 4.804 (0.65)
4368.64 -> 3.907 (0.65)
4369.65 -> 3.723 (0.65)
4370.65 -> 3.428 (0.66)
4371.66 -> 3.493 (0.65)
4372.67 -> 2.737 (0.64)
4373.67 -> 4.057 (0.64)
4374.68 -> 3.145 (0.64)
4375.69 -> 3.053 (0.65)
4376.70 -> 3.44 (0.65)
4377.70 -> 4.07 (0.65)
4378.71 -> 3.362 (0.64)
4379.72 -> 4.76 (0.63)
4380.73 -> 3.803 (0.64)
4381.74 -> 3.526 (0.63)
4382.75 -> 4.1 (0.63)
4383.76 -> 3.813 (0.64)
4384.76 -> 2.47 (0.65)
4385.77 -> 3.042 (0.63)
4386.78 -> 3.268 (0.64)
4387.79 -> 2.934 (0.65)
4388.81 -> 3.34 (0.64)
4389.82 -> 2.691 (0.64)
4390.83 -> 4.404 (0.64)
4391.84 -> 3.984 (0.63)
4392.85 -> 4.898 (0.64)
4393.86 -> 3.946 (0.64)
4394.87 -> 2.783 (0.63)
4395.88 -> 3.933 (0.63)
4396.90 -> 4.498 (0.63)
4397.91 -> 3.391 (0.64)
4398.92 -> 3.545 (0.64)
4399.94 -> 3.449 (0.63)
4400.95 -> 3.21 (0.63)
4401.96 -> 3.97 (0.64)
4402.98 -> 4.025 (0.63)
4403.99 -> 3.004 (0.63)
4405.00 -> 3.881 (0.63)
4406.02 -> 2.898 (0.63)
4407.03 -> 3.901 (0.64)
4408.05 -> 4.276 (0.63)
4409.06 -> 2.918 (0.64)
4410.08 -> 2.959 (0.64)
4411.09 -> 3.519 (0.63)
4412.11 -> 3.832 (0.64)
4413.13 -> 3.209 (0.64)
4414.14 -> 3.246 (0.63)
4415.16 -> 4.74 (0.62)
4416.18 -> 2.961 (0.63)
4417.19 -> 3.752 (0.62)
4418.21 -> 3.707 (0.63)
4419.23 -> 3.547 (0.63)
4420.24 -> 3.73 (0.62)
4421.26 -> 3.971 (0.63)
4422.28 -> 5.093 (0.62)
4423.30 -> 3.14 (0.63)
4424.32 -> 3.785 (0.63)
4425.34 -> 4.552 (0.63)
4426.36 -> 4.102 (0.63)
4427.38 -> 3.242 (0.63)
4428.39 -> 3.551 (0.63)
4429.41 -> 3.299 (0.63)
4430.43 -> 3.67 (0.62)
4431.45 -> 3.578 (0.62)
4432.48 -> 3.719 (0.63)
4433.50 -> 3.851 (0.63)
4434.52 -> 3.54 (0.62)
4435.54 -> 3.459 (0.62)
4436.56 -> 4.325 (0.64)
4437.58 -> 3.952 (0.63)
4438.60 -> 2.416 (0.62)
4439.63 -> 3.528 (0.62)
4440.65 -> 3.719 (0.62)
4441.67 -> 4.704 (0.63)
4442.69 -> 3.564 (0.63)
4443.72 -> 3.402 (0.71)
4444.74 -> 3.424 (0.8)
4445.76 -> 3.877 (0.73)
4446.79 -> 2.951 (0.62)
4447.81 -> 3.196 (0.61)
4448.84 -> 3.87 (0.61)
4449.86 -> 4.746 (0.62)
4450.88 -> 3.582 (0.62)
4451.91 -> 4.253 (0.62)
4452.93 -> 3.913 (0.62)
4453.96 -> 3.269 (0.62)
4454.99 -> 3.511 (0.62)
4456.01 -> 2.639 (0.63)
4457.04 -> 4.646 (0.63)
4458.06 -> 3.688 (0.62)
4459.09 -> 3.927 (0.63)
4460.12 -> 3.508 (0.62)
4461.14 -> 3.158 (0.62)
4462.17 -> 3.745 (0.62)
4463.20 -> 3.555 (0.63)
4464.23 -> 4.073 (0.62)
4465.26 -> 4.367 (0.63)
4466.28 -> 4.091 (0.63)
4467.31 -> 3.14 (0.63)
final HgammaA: -0.8 angstroms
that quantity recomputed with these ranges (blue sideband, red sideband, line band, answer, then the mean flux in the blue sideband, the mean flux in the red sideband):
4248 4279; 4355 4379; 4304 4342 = 4.1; 3.29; 3.8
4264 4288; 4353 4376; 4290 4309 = 1.1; 3.3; 3.8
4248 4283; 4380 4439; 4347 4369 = -2.0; 3.33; 3.63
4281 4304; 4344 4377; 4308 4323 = 1.1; 3.45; 3.65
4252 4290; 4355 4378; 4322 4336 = 1.8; 3.36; 3.81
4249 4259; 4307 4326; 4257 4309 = 1.7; 3.53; 3.25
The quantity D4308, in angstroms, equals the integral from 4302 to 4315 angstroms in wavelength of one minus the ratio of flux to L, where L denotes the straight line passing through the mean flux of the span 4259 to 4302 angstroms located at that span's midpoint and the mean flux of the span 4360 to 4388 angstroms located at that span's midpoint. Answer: 1.9 angstroms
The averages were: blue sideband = 3.3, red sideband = 3.7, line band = 2.91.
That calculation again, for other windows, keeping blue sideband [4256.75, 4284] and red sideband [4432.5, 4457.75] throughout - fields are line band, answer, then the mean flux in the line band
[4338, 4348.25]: 0.30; 3.36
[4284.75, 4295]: -0.58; 3.53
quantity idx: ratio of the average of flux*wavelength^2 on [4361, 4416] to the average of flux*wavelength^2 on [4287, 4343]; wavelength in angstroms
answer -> 1.16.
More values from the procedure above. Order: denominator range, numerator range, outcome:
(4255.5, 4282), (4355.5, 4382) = 1.23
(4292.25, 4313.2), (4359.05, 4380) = 1.28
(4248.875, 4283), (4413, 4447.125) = 1.20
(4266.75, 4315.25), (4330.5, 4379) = 1.14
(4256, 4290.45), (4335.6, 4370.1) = 1.13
